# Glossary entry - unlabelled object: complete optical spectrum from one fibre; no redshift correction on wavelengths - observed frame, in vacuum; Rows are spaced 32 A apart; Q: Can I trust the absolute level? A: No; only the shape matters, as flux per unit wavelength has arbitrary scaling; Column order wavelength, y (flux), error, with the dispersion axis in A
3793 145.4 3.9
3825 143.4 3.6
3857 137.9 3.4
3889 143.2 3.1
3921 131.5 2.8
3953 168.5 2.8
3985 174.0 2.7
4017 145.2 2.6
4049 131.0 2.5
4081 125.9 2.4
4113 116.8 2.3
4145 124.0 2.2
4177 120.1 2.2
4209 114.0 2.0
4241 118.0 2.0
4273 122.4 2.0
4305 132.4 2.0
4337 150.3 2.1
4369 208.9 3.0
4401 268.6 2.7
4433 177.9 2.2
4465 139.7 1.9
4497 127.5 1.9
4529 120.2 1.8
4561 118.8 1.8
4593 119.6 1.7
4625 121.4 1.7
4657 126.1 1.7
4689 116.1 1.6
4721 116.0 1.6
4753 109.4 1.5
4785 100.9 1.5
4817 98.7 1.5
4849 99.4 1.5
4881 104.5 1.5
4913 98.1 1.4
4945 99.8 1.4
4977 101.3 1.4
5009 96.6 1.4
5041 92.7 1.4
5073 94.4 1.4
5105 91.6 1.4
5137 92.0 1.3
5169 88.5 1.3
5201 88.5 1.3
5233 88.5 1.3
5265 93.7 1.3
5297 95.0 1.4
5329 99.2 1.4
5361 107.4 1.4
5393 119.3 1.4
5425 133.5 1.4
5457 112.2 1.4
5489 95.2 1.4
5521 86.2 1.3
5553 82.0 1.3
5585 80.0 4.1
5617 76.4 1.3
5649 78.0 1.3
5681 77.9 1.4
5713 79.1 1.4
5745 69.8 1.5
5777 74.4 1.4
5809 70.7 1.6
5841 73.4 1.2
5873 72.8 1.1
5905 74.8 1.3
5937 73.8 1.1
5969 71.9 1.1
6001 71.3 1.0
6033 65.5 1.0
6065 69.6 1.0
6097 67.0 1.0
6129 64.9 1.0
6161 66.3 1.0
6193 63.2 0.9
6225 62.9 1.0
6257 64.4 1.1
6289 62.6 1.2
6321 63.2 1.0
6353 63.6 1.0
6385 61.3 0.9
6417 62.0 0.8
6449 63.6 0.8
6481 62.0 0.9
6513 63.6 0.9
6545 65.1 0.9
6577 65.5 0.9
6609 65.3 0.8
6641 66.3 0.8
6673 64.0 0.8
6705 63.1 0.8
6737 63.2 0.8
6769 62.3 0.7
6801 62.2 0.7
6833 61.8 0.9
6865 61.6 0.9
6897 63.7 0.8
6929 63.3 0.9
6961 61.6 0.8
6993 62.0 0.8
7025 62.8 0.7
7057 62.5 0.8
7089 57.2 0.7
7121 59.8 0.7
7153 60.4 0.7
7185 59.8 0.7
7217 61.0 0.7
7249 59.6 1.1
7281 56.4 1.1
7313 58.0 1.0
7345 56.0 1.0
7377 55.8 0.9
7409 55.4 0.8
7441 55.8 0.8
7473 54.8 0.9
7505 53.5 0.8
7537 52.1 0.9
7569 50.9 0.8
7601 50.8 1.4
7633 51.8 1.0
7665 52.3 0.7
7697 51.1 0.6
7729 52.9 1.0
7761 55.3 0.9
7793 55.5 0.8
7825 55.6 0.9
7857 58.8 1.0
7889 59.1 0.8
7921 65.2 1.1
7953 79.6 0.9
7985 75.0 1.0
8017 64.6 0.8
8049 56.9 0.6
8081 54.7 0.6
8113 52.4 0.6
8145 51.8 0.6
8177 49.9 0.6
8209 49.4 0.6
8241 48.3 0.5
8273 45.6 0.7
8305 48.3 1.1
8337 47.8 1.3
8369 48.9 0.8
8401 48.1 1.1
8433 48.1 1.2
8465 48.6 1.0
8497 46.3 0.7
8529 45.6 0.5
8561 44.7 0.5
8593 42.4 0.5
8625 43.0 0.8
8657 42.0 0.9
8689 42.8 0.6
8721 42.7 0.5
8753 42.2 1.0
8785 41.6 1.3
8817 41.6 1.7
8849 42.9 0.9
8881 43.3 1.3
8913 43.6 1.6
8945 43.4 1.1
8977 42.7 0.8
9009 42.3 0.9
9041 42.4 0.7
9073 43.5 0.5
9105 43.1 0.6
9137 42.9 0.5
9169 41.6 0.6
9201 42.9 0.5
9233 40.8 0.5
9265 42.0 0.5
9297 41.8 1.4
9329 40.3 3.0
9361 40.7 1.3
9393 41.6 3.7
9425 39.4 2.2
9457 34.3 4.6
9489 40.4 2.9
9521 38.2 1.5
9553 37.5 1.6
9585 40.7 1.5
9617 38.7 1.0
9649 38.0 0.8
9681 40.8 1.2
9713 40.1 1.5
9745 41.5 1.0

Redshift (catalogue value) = 1.84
